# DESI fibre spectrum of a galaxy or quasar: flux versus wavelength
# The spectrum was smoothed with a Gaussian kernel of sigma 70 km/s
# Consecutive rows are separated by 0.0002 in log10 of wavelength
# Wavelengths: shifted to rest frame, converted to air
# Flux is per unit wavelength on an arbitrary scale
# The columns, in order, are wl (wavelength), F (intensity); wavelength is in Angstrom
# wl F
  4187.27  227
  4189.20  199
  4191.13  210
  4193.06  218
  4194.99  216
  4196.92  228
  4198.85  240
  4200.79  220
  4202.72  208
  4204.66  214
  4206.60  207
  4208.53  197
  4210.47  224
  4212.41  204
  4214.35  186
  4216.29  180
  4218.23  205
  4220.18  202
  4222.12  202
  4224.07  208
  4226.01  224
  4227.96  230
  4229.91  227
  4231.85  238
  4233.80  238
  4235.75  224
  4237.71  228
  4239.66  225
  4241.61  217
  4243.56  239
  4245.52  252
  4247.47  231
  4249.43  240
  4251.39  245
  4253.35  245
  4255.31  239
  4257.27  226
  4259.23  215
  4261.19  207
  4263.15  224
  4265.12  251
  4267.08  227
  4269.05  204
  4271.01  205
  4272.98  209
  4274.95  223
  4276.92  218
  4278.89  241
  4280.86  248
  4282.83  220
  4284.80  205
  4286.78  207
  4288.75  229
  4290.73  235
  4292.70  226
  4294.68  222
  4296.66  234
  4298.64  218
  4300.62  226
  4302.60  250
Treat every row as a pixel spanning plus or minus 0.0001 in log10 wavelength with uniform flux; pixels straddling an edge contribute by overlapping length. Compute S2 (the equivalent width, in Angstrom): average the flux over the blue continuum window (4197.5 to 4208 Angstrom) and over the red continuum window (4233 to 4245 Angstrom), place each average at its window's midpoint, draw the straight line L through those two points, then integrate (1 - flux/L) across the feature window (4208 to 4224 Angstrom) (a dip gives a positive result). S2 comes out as 1.52 Angstrom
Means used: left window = 217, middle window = 200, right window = 229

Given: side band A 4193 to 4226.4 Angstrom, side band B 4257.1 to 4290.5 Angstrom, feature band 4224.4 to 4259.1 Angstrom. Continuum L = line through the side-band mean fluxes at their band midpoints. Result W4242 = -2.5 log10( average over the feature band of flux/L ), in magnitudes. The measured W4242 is -0.08 mag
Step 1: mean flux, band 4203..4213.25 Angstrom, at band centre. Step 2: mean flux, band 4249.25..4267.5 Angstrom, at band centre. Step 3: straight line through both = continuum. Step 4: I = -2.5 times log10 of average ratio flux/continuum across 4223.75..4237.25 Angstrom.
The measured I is -0.042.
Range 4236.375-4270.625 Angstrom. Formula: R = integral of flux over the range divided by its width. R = 230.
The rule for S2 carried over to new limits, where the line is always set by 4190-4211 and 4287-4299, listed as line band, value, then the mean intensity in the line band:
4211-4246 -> 0.2 Angstrom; 218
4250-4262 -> -0.4 Angstrom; 230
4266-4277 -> 0.5 Angstrom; 214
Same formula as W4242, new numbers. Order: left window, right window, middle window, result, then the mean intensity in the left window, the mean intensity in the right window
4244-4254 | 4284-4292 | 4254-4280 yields 0.04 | 242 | 220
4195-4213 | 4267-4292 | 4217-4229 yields 0.03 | 216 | 221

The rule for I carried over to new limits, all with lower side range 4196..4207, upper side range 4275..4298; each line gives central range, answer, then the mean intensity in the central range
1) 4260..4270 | 0.01 mag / 222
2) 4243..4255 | -0.09 mag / 242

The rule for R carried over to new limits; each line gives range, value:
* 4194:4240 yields 216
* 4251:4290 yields 224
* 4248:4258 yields 239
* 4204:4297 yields 222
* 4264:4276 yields 220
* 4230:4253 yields 234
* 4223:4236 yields 227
